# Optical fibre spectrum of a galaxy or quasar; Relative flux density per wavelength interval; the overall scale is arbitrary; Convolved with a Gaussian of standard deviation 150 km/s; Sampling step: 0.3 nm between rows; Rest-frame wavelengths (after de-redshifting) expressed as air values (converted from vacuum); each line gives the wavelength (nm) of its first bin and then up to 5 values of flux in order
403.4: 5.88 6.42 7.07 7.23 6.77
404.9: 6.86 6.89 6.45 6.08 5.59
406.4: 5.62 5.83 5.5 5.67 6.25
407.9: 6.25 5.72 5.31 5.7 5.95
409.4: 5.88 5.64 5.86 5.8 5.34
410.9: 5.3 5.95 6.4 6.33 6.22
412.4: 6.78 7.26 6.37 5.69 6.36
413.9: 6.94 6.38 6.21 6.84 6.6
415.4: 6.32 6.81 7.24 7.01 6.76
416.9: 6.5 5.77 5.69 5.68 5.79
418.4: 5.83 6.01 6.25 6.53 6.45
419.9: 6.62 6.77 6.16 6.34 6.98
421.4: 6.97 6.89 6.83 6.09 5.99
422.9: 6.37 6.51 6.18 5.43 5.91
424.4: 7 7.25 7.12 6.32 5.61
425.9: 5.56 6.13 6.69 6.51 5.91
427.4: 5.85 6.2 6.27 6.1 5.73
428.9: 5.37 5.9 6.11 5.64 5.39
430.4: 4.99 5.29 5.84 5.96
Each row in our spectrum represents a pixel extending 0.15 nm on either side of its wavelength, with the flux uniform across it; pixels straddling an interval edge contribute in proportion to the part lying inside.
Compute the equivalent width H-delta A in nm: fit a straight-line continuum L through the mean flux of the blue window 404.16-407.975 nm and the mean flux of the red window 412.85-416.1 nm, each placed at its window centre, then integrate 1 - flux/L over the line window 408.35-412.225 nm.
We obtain 0.34 nm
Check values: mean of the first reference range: 6.23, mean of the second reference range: 6.51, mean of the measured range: 5.82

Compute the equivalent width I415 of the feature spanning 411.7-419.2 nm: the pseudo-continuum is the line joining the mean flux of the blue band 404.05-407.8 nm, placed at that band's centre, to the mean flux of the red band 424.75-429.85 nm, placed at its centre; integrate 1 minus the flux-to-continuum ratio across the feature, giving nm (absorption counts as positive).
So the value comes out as -0.25 nm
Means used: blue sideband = 6.25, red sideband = 6.09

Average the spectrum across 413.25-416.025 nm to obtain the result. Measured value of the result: 6.54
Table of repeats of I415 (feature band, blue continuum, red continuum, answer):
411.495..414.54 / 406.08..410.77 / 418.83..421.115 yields -0.21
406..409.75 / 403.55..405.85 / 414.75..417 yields 0.55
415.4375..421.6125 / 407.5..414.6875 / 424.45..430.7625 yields -0.36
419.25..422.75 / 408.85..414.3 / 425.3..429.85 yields -0.29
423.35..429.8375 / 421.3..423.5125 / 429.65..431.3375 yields -0.18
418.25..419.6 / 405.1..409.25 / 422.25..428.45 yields -0.01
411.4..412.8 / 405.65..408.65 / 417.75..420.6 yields -0.14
